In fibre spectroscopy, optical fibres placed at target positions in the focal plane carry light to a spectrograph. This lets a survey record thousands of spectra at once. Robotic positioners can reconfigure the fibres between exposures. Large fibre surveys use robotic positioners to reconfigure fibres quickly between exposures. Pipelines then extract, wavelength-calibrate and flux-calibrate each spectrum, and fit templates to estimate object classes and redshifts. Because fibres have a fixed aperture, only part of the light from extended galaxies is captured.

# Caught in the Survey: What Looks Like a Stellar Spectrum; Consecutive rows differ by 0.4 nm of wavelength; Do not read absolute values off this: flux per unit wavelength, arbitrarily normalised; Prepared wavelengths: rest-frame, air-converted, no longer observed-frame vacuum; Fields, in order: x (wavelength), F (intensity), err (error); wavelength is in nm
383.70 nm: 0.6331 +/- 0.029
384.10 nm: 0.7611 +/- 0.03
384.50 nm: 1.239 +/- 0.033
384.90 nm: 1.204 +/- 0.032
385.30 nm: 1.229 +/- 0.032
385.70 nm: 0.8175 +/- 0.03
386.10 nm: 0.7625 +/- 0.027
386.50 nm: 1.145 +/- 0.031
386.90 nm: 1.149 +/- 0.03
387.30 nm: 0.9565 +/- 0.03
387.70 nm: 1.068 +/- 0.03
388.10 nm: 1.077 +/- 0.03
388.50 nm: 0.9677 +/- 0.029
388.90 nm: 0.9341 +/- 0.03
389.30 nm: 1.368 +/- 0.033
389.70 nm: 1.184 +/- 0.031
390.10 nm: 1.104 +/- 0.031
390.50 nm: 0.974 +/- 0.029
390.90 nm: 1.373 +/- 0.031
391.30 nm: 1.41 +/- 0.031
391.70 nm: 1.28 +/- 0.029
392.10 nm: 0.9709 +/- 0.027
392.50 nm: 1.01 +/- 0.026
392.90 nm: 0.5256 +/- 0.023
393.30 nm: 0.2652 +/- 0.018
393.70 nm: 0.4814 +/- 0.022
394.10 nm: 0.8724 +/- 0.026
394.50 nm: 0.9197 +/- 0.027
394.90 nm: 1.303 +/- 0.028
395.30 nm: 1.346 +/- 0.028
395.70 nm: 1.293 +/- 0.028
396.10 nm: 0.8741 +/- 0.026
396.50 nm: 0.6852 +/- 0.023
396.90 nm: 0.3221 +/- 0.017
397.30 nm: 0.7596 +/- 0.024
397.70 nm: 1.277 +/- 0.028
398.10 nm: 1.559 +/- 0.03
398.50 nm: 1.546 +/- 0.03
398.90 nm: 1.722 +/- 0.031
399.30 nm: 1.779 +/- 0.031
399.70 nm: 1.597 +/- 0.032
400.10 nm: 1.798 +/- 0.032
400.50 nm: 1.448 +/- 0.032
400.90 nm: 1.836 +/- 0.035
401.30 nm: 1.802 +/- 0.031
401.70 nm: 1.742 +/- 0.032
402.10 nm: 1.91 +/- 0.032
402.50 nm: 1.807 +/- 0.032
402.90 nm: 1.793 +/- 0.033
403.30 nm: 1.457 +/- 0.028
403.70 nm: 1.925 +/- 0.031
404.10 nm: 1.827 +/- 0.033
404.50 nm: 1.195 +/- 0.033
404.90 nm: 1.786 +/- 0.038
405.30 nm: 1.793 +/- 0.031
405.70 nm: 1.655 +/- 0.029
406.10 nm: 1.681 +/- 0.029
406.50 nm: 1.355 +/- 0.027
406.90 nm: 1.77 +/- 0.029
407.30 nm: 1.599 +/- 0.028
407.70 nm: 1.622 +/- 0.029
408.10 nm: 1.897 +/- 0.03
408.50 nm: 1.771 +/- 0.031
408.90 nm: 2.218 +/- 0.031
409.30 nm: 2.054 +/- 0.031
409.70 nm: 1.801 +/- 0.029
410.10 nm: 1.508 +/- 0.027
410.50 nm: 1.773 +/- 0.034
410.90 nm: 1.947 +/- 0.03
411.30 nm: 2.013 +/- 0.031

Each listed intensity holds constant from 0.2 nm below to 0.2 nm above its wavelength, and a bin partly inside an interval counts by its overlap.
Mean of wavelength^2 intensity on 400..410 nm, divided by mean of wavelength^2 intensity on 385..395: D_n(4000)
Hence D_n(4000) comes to 1.87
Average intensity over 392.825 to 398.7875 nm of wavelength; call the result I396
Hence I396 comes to 0.955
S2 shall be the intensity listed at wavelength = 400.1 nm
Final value 1.798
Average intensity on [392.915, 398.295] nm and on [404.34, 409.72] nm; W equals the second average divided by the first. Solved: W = 1.9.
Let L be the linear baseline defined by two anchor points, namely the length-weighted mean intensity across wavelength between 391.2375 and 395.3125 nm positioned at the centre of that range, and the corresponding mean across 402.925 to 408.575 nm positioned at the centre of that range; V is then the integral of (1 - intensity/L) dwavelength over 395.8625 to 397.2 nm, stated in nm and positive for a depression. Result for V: 0.541 nm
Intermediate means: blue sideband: 0.91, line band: 0.656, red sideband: 1.67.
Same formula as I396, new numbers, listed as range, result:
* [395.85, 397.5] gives 0.679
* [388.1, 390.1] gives 1.11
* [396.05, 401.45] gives 1.37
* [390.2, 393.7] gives 0.951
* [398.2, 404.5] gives 1.71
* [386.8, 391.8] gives 1.14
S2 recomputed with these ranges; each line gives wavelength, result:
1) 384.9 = 1.204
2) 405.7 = 1.655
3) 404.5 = 1.195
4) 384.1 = 0.7611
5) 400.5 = 1.448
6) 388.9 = 0.9341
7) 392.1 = 0.9709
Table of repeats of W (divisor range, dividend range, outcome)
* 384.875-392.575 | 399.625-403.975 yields 1.59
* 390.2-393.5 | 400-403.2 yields 1.79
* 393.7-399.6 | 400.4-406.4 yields 1.49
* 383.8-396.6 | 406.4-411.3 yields 1.76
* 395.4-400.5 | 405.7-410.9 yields 1.38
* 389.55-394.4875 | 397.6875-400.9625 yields 1.71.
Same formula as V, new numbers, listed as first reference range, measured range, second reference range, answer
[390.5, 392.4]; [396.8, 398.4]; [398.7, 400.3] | 0.55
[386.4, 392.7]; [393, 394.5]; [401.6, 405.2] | 0.83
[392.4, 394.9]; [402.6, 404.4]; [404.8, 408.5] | -0.34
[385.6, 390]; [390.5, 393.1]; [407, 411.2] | 0.22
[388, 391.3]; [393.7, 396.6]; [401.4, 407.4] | 0.71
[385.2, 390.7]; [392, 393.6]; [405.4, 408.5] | 0.72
